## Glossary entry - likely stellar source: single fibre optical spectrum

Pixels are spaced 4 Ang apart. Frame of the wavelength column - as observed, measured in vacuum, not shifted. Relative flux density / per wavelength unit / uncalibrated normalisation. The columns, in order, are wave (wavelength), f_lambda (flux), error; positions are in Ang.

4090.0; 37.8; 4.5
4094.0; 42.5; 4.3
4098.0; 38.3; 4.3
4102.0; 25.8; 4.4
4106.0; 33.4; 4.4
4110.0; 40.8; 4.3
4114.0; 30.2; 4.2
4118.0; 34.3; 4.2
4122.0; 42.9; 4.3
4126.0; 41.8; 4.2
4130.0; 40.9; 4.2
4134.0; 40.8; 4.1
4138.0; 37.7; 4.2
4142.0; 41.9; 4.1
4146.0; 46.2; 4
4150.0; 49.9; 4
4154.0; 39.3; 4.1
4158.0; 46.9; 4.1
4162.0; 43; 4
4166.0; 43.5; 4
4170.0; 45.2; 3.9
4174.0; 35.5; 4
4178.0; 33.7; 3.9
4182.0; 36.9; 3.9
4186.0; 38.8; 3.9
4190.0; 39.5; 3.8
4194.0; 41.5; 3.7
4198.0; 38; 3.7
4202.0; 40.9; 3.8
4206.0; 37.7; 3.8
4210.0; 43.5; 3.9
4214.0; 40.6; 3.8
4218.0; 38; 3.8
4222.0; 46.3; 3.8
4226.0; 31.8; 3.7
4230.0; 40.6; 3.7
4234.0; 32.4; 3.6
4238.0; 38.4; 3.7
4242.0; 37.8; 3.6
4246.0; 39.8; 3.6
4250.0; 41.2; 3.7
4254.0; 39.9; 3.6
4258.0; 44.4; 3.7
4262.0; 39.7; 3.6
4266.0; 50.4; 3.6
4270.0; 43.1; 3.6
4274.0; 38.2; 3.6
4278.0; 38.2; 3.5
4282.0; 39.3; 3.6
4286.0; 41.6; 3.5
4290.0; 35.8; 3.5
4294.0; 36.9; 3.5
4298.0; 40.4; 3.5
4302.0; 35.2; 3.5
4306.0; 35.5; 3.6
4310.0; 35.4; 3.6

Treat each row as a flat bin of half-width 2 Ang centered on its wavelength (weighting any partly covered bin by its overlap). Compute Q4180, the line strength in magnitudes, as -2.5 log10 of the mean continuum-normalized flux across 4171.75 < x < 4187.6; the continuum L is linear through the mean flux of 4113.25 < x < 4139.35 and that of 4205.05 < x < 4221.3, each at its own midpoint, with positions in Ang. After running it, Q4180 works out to 0.103 mag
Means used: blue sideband 38.8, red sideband 40.6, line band 36.3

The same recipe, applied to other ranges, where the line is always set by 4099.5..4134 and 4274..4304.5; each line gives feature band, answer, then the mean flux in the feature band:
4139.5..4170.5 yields -0.20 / 44.3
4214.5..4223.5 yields -0.11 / 41.7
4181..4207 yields -0.05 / 39.2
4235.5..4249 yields -0.03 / 38.6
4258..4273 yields -0.16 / 44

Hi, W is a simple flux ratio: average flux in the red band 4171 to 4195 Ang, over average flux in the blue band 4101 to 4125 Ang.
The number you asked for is 1.07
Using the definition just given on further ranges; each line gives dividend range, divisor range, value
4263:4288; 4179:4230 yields 1.06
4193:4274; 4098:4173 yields 1.00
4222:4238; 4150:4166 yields 0.84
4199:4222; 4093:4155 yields 1.04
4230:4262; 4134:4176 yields 0.92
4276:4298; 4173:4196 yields 1.02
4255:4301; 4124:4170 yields 0.94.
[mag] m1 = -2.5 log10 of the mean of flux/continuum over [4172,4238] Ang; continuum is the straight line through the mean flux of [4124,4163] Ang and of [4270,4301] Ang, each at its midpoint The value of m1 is 0.071 mag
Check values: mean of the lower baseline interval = 42.8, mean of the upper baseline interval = 38.8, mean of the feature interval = 38.5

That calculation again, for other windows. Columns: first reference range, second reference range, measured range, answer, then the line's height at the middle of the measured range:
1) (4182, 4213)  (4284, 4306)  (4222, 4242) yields 0.06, 39.1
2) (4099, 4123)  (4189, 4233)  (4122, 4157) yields -0.18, 35.9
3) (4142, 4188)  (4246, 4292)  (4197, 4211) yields 0.04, 41.5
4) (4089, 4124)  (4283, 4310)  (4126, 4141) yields -0.11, 36.4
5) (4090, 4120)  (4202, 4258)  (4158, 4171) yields -0.19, 37.2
